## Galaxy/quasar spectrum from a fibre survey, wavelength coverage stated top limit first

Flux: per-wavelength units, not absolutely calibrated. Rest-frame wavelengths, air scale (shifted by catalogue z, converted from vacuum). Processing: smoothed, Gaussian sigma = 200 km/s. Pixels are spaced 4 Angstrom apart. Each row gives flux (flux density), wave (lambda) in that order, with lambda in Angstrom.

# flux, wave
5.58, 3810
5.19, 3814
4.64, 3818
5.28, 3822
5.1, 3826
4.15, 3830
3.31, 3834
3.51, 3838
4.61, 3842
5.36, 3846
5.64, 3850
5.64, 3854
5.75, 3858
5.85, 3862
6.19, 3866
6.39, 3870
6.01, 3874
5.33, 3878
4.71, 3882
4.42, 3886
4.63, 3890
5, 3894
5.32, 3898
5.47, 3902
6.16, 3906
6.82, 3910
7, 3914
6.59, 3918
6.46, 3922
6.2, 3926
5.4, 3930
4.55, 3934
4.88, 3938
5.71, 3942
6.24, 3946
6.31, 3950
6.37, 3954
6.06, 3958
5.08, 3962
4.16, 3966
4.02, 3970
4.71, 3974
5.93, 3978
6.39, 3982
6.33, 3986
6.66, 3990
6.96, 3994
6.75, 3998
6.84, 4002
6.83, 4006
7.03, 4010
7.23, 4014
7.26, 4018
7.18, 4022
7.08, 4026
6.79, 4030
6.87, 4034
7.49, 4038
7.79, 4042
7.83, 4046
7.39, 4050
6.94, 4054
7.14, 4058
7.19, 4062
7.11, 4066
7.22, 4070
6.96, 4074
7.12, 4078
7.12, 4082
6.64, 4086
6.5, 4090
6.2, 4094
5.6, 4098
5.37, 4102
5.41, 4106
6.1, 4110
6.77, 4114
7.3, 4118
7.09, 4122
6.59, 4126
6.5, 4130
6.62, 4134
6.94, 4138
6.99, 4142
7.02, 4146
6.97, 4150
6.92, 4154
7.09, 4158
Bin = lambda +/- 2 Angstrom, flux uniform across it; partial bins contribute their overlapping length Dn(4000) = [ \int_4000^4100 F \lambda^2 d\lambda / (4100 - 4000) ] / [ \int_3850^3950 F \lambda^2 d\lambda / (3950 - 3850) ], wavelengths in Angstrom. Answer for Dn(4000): 1.32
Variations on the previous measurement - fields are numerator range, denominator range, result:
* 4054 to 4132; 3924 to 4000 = 1.24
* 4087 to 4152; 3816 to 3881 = 1.44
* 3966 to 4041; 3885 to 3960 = 1.18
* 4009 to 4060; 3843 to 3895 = 1.45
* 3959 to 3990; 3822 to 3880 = 1.09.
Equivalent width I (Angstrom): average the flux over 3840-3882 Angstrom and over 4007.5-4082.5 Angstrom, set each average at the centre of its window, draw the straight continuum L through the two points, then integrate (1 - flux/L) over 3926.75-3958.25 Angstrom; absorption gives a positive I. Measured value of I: 3.2 Angstrom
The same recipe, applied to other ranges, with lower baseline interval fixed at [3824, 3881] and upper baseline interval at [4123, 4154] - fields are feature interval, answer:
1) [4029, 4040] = -1.5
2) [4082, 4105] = 1.5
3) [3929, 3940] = 1.5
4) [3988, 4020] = -4.7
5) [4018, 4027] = -1.5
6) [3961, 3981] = 3.5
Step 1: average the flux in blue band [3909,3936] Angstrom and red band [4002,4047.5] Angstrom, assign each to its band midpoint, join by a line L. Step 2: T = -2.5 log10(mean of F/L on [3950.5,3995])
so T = 0.17 mag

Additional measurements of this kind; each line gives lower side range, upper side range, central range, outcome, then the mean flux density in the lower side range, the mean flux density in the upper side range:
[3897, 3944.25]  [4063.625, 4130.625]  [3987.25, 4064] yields -0.13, 5.89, 6.57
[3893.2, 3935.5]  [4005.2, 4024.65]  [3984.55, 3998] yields 0.03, 5.95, 7.12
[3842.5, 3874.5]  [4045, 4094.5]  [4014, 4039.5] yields -0.05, 5.79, 7.04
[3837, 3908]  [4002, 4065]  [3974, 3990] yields 0.09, 5.36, 7.19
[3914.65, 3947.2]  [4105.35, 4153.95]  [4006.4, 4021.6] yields -0.16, 5.79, 6.74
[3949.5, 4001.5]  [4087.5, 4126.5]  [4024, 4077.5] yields -0.18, 5.84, 6.29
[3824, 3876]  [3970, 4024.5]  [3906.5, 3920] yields -0.17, 5.19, 6.53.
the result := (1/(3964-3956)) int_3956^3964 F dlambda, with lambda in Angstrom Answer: 5.57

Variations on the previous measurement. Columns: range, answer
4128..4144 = 6.76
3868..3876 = 6.2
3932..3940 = 4.71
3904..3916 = 6.66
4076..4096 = 6.72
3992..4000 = 6.86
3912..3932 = 6.33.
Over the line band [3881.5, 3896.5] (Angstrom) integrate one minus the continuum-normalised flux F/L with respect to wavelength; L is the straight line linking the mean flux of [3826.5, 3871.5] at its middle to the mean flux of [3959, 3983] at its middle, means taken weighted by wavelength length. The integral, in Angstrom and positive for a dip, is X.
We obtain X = 1.1 Angstrom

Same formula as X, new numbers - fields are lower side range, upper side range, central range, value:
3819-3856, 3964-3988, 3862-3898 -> -3.50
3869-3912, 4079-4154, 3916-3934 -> -1.15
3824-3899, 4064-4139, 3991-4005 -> -2.10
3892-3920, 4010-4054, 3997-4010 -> 0.27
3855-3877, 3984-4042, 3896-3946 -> 3.62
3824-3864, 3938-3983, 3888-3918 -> -3.59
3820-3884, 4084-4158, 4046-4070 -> -3.83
